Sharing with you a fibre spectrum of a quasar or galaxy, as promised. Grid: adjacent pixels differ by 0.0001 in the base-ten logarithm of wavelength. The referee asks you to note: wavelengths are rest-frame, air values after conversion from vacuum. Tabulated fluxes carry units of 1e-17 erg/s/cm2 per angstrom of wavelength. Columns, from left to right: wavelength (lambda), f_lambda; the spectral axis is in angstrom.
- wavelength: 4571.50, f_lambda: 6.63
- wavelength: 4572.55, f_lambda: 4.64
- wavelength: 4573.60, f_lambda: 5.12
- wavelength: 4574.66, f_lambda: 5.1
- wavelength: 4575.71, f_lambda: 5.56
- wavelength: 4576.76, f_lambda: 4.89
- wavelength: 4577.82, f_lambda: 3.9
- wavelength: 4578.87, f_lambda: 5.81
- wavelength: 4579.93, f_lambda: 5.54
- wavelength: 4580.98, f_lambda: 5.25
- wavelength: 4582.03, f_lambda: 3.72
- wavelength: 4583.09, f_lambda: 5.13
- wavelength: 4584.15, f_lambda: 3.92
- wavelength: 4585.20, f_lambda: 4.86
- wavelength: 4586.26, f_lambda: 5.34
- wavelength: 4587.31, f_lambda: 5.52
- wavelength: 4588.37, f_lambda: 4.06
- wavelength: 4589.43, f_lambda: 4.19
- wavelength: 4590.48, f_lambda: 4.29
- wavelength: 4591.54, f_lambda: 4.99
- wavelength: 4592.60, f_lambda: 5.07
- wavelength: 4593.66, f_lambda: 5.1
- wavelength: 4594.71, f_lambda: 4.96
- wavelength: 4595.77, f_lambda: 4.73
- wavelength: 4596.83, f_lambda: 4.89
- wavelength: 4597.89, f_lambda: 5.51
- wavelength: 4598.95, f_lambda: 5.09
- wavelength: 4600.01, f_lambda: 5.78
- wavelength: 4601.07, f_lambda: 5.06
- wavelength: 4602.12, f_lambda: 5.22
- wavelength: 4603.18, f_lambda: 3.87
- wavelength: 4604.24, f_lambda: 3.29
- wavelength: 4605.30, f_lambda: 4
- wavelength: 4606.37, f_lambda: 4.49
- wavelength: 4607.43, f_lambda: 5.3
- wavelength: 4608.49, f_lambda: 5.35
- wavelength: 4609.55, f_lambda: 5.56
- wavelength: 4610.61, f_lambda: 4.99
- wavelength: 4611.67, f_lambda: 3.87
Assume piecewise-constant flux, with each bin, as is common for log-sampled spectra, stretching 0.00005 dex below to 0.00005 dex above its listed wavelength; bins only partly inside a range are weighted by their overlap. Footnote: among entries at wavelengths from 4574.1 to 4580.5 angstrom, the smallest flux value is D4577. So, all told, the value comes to 3.9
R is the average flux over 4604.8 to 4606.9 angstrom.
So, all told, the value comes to 4.23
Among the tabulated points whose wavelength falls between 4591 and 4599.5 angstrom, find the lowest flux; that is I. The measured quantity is 4.73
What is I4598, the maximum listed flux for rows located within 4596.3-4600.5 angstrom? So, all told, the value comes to 5.78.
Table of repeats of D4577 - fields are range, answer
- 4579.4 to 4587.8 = 3.72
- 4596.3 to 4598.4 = 4.89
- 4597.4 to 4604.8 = 3.29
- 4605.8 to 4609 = 4.49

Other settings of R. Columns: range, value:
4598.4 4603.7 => 5.01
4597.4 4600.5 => 5.45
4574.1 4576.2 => 5.31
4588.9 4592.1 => 4.49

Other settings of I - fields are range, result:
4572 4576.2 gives 4.64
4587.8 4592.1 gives 4.06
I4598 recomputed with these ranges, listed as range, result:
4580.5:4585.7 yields 5.25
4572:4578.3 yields 5.56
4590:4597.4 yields 5.1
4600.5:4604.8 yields 5.22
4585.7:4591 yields 5.52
